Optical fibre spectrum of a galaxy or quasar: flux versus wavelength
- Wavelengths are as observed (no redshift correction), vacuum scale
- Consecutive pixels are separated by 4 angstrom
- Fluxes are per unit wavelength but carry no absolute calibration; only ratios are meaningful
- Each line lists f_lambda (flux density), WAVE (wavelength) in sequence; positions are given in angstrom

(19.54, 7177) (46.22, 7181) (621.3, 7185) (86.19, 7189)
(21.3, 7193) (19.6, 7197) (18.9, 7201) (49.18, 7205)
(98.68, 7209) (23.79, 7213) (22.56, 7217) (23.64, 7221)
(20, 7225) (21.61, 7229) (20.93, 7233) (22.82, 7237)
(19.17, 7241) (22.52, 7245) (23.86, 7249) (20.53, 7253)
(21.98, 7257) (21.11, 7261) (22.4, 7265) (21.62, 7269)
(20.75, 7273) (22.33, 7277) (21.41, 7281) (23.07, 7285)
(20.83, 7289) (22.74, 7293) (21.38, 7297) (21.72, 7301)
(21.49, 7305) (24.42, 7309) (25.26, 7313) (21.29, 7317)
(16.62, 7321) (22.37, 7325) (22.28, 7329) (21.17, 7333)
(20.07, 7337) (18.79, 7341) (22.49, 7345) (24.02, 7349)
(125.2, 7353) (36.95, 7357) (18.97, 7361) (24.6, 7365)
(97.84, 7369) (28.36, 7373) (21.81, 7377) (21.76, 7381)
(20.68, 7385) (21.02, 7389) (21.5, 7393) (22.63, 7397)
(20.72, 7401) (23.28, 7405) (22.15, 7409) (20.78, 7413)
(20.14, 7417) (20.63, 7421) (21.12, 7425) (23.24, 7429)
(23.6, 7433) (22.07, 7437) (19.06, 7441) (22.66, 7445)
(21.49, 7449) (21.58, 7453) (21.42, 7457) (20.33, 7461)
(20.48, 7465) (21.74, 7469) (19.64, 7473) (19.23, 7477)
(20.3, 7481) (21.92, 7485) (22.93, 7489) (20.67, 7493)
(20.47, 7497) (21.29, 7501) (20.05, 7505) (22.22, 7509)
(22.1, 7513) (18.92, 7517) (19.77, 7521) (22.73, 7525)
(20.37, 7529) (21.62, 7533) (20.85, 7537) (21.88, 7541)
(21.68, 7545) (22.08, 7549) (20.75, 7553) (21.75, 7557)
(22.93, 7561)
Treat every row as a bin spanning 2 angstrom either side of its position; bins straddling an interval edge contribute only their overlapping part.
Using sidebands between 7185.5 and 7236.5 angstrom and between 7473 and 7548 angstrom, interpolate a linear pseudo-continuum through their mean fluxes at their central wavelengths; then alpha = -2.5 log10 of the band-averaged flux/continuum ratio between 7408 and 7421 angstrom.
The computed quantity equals 0.43 mag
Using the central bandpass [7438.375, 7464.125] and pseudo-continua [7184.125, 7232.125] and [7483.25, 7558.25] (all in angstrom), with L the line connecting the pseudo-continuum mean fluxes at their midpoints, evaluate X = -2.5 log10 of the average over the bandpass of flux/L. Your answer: 0.47 mag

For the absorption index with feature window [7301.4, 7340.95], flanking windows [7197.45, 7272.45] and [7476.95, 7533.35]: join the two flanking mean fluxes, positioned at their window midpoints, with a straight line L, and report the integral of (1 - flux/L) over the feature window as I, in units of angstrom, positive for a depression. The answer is 5.8 angstrom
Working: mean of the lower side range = 27.2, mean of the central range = 21.5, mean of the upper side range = 21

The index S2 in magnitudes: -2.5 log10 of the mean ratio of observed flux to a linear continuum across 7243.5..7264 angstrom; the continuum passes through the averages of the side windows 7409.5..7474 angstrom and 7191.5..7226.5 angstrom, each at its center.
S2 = 0.375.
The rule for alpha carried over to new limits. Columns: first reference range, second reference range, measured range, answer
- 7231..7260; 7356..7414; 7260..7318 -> 0.07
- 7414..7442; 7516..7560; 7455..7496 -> 0.03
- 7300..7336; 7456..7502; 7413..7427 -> 0.03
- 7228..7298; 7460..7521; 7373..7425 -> -0.03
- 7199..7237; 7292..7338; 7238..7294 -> 0.24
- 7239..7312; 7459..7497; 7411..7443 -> -0.01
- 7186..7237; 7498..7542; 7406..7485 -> 0.27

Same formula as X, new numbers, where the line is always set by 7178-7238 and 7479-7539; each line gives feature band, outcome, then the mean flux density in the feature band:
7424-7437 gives 0.47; 22.7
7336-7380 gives 0.19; 40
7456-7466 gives 0.39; 20.7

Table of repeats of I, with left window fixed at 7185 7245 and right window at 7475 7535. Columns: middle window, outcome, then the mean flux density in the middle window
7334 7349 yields 6.89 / 21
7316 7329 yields 6.54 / 20.3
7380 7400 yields 7.19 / 21.5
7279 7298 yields 9.67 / 21.9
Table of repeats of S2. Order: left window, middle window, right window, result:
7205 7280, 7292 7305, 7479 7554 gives 0.17 mag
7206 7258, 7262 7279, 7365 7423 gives 0.28 mag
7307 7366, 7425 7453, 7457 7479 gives 0.03 mag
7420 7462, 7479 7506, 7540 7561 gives 0.03 mag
